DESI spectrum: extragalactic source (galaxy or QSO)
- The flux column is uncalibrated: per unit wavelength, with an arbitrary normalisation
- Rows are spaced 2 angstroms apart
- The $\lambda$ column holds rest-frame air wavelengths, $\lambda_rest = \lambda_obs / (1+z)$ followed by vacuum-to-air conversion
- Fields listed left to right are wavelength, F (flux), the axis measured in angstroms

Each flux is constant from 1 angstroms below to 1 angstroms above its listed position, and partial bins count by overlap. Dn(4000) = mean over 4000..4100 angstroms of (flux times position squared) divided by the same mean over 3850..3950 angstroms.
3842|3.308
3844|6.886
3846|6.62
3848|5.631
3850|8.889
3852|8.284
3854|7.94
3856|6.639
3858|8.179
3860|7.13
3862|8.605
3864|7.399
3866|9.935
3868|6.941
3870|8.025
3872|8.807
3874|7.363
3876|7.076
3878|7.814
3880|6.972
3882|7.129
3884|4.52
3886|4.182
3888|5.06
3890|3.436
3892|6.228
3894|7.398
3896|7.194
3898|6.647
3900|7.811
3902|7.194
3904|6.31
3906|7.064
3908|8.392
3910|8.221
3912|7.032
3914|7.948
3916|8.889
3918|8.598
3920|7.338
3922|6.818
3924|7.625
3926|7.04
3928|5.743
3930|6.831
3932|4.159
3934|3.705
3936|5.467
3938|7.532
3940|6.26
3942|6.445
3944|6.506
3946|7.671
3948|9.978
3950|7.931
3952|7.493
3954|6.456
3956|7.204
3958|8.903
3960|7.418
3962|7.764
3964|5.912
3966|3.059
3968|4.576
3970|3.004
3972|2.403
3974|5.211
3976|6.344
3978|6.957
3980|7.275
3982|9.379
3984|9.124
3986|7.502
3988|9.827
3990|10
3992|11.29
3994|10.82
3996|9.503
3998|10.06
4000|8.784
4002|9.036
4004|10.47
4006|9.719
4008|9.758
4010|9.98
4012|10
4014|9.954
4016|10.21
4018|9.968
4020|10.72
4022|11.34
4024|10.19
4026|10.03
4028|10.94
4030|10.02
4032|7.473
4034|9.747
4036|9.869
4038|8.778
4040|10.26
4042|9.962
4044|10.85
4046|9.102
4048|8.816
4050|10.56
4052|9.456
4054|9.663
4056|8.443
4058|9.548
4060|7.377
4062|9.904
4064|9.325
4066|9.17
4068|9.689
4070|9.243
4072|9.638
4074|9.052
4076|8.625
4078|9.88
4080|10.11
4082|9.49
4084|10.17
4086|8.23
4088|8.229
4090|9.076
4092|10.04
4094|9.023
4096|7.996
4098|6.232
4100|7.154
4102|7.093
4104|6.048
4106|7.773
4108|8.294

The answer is 1.44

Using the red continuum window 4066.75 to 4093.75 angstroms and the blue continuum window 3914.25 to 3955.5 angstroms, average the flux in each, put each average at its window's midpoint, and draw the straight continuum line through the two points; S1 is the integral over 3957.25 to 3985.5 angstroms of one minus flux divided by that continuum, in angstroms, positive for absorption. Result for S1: 4.9 angstroms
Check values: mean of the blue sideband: 6.95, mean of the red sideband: 9.33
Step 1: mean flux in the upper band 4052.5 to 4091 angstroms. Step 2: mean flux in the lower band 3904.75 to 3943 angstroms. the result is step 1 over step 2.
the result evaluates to 1.3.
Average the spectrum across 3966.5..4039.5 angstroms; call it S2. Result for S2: 8.87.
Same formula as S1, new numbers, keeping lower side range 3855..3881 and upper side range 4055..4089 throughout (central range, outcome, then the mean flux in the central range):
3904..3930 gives 2.0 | 7.48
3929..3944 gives 4.4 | 5.82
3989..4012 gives -3.4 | 9.95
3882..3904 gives 5.3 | 6.04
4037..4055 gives -1.4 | 9.72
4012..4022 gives -1.7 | 10.3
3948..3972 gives 5.9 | 6.33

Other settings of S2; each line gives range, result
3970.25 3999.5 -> 8.14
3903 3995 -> 7.12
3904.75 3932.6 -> 7.3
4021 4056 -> 9.79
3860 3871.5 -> 8.12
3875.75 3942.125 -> 6.65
